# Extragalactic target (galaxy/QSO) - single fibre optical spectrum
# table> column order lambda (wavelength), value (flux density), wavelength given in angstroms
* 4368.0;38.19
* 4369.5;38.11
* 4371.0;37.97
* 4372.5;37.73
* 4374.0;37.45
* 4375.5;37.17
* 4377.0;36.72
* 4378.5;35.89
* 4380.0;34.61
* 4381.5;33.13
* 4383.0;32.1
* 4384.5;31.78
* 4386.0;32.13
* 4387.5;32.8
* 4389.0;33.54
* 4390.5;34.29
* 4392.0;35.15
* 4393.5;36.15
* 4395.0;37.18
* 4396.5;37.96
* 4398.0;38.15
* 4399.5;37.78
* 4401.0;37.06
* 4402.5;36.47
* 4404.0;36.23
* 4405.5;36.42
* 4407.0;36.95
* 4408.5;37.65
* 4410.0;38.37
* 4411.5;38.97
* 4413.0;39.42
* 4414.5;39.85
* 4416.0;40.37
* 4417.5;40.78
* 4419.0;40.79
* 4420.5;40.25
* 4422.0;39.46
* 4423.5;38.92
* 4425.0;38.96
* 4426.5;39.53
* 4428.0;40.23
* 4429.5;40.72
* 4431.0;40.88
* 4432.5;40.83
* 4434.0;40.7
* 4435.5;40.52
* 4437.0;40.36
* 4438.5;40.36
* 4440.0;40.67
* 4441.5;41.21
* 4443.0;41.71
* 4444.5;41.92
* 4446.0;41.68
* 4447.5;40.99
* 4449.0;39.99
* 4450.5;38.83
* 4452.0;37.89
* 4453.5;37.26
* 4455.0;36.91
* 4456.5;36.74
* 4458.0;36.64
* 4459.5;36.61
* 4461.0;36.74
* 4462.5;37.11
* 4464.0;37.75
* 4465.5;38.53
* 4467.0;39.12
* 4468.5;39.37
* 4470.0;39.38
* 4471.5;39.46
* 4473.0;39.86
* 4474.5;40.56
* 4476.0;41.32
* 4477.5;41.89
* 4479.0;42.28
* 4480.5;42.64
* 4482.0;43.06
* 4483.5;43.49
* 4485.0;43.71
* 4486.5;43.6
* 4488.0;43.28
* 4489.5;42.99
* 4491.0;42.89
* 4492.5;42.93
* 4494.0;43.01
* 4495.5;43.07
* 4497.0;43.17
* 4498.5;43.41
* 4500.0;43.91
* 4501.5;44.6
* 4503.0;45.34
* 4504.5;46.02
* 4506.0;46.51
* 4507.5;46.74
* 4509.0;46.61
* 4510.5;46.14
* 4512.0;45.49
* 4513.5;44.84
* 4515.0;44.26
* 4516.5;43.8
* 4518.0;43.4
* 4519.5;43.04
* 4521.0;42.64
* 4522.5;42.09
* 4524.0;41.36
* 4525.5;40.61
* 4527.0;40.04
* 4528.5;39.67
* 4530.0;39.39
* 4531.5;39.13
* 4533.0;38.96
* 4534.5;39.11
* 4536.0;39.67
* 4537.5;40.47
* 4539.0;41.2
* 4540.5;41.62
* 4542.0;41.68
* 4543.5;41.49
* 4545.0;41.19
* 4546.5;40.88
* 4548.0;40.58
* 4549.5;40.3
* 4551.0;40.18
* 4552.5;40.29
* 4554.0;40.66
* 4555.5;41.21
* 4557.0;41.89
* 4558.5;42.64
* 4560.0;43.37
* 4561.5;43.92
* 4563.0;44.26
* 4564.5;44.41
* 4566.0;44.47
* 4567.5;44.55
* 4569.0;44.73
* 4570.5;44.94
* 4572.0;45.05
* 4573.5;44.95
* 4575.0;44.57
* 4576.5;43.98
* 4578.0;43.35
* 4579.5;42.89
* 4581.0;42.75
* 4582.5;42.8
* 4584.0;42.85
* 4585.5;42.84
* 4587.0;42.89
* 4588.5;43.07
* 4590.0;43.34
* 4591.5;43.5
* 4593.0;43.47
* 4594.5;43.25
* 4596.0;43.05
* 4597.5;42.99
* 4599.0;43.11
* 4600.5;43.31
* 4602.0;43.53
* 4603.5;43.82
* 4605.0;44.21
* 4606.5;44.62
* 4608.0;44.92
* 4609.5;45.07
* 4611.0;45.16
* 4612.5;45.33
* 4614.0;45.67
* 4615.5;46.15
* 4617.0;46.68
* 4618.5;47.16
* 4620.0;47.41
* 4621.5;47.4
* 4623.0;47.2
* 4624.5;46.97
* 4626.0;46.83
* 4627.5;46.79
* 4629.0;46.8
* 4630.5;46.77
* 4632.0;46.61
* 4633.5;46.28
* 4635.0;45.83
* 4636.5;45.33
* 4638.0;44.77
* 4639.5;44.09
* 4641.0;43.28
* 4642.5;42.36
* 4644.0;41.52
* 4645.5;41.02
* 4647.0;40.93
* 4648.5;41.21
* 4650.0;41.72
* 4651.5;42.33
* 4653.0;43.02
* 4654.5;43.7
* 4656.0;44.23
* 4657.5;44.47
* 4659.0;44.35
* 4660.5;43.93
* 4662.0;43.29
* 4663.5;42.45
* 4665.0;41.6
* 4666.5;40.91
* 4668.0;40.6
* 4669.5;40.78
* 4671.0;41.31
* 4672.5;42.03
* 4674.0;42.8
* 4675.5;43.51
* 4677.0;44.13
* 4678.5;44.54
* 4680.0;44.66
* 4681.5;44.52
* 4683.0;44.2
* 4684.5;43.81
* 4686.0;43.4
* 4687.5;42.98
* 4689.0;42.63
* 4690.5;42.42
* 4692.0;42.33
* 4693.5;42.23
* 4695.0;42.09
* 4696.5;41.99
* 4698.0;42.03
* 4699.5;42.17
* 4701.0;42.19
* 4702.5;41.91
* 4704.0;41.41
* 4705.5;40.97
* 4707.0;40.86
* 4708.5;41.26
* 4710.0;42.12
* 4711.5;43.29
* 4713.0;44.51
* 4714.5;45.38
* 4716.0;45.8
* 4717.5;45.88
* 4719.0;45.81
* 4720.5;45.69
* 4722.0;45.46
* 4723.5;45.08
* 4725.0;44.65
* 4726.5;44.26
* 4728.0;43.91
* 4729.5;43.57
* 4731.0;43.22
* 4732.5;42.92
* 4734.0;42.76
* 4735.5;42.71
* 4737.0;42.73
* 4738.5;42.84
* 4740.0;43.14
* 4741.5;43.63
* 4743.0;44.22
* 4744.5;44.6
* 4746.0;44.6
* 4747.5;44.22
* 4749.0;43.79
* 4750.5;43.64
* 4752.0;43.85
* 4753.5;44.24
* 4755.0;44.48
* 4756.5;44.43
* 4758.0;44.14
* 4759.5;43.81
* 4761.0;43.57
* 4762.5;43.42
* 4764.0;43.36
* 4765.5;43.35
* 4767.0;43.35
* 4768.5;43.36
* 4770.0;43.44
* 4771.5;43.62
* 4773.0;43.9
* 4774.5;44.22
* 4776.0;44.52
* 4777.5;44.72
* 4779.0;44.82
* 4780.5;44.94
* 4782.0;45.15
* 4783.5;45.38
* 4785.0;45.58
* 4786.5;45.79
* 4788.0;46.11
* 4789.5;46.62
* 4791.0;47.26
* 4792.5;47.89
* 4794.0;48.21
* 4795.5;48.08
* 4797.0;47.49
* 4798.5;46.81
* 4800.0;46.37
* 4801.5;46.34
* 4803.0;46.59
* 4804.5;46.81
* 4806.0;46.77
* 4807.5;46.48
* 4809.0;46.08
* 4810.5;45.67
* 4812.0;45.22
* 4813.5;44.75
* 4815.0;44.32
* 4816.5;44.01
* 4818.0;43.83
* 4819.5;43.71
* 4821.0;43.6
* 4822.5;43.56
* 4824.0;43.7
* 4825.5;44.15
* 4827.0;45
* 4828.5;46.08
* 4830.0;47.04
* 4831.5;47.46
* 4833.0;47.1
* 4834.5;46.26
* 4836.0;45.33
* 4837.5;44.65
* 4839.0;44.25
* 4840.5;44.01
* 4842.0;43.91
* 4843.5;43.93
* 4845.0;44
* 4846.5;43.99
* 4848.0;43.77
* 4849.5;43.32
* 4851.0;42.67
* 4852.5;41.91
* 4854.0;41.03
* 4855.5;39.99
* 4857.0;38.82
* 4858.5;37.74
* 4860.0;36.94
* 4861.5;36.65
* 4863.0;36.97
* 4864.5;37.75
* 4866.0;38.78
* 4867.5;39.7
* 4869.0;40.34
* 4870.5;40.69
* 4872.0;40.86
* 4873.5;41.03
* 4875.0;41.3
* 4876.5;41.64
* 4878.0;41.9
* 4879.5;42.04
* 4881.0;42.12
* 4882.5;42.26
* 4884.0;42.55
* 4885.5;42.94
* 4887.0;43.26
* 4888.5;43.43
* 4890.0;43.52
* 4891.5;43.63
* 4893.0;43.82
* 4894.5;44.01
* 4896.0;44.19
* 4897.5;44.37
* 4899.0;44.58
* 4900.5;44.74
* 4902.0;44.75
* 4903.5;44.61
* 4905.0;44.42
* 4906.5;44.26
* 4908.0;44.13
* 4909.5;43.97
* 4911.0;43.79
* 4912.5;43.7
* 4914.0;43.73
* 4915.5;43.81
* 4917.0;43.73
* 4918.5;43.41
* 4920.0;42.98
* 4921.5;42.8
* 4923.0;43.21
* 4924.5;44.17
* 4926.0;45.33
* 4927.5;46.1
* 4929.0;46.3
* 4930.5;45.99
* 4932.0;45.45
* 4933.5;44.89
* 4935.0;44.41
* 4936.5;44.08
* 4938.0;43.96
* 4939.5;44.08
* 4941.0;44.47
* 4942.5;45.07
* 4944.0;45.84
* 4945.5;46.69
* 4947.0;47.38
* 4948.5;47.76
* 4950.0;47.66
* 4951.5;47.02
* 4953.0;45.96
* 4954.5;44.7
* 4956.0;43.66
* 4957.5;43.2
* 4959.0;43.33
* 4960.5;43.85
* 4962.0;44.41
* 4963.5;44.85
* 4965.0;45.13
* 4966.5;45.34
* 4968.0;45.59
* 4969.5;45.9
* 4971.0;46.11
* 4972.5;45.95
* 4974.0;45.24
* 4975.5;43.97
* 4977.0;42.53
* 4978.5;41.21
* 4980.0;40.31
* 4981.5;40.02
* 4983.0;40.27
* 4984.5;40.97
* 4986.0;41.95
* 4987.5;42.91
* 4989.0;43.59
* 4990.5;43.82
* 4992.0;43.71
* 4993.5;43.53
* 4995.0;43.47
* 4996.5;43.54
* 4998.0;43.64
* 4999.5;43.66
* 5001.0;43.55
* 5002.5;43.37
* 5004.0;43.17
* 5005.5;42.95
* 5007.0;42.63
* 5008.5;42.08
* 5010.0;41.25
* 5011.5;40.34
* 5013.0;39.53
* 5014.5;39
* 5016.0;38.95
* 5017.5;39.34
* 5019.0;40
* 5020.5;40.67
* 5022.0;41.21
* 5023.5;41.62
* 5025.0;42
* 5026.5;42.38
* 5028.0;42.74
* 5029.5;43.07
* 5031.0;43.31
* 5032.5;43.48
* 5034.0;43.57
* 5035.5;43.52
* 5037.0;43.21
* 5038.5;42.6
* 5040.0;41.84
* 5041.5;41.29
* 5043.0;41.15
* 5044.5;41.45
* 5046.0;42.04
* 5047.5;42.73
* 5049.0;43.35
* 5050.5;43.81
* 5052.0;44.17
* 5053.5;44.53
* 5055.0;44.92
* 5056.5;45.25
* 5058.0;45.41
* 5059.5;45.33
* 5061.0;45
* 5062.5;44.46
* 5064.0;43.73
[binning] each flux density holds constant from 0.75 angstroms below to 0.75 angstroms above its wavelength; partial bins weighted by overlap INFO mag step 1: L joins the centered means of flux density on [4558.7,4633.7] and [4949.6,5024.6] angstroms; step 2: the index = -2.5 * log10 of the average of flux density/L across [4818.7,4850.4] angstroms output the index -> -0.03 mag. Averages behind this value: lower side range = 44.7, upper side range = 43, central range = 44.7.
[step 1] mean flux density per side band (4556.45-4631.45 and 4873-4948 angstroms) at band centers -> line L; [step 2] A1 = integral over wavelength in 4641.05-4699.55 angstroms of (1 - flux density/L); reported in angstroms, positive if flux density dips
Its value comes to 2.3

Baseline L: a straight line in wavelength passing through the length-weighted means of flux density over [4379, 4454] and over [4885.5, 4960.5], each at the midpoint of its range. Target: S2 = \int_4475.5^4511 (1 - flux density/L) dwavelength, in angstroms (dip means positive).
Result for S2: -4.26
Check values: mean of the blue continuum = 38.2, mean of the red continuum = 44.6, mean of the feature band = 43.9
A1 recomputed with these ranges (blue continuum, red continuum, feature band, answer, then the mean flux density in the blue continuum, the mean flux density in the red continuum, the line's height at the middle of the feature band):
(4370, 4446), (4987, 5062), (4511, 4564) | -3.6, 38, 42.7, 39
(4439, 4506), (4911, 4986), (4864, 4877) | 1.1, 41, 44.4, 43.8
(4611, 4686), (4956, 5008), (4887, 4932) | -0.6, 44.2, 43.5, 43.6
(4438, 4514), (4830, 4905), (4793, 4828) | -2.6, 41.6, 42.5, 42.4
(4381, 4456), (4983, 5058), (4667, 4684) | -1.2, 38.3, 42.5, 40.1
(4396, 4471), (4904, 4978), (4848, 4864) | 1.5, 39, 44.8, 43.8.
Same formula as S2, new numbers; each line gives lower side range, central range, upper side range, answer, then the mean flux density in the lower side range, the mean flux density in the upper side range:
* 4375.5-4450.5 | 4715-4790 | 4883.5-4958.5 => -3.3 angstroms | 38.1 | 44.5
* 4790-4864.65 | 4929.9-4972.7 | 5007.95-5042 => -2.7 angstroms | 44.2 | 41.6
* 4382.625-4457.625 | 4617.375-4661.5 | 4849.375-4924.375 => -4.9 angstroms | 38.3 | 42.2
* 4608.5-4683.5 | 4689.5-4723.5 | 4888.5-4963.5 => 0.9 angstroms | 44.2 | 44.6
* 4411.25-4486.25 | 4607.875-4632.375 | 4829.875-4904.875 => -3.2 angstroms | 40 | 42.5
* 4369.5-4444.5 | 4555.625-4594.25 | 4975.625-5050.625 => -4.5 angstroms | 37.9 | 42.1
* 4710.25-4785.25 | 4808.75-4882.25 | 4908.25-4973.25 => 3.0 angstroms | 44.1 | 44.9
